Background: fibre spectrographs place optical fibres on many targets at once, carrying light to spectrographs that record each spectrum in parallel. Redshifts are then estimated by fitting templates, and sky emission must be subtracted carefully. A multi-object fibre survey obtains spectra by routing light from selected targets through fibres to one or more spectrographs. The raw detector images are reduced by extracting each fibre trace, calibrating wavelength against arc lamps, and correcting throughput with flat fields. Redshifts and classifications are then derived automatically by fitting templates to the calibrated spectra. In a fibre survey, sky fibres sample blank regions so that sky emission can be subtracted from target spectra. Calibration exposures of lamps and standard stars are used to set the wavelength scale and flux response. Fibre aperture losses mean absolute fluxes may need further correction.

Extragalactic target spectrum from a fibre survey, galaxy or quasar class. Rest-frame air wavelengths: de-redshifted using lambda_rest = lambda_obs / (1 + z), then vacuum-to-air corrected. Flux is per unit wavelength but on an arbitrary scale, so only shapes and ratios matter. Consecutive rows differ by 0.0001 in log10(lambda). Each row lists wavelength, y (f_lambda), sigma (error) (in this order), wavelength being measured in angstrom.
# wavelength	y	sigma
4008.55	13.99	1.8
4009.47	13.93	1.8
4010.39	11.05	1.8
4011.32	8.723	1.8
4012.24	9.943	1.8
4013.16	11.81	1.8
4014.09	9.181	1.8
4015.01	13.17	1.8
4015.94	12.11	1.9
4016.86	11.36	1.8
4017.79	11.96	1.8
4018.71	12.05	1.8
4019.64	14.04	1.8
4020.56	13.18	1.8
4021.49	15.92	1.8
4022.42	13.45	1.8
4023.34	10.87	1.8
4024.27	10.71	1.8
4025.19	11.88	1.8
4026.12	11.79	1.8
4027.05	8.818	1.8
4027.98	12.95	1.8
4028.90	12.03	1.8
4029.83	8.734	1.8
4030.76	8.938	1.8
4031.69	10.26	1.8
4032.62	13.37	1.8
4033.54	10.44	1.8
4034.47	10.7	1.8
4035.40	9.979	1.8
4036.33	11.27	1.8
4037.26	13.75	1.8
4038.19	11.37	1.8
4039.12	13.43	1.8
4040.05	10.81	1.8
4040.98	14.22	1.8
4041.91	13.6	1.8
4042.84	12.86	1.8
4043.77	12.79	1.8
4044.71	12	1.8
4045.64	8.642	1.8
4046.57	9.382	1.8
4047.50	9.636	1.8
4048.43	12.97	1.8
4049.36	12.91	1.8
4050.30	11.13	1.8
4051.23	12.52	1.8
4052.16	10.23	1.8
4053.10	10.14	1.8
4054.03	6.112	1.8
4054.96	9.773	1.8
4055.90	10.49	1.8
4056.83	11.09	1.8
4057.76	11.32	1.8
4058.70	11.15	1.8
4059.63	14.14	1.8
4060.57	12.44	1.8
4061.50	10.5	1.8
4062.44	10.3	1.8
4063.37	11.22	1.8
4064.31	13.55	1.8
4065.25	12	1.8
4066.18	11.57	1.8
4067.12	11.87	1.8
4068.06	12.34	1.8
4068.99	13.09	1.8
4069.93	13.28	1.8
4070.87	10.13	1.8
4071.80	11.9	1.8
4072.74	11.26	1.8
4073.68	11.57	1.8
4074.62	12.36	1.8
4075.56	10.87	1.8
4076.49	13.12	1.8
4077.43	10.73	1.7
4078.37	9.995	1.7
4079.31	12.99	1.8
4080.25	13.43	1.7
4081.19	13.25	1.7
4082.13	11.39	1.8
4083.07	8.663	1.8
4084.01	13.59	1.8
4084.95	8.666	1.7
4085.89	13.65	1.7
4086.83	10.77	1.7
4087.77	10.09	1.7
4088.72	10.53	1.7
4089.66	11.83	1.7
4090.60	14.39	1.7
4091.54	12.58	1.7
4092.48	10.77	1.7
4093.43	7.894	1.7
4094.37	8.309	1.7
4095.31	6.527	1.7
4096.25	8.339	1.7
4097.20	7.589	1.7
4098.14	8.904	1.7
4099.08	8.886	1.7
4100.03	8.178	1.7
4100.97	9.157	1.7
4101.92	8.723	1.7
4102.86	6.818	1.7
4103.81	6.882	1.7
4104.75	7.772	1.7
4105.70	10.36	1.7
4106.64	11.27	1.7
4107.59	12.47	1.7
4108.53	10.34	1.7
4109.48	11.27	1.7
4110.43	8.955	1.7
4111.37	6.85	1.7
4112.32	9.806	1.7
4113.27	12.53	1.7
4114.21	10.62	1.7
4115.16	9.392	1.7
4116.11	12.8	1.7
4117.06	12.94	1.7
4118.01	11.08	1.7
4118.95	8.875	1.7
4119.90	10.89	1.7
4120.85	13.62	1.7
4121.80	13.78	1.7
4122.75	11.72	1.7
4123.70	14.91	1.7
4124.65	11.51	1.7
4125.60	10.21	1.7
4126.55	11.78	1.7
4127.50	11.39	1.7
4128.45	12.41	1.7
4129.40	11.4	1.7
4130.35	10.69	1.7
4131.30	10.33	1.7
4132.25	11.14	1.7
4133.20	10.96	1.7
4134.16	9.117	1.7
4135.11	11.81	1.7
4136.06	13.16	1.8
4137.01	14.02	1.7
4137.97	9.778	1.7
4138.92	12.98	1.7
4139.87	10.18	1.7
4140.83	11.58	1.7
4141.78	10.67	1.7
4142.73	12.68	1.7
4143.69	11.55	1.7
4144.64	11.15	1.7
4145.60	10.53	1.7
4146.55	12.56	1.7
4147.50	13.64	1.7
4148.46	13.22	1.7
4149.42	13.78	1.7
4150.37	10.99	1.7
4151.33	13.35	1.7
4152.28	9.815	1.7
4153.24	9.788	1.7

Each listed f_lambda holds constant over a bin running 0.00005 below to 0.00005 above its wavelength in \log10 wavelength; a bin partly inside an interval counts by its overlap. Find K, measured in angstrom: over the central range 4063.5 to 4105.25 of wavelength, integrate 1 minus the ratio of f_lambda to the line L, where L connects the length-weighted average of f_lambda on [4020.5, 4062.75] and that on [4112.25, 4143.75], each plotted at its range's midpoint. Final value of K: 2.9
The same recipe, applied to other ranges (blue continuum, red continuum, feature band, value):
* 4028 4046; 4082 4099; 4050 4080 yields -1.61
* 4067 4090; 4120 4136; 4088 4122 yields 4.80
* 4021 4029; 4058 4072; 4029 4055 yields 1.81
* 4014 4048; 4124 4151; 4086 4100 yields 2.17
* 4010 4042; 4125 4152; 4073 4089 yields 0.18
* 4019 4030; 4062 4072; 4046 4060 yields 1.37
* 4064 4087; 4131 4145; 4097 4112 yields 3.33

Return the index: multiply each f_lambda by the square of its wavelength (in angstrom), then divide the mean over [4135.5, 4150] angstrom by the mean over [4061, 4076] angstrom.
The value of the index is 1.07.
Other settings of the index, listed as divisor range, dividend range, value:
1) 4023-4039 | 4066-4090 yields 1.07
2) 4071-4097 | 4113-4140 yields 1.07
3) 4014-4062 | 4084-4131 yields 0.94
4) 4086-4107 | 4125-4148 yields 1.24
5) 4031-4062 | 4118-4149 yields 1.07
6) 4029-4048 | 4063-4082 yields 1.08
